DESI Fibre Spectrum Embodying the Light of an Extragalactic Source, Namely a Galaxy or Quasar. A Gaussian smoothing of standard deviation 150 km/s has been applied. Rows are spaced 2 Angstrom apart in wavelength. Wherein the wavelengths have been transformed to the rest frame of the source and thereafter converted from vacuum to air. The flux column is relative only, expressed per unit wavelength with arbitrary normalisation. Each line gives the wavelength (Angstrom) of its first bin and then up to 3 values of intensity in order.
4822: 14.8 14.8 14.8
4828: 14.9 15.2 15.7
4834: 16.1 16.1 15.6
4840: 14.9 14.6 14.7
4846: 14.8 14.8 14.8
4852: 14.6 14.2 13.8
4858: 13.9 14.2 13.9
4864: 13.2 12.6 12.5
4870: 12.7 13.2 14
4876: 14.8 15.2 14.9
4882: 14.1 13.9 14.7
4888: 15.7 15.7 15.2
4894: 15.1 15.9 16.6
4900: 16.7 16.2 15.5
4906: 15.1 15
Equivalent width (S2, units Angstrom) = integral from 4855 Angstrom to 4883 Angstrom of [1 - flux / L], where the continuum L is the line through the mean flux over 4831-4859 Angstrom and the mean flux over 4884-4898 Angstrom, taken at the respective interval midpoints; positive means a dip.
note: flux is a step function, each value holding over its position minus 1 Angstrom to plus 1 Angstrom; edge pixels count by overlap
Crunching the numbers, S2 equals 2.5 Angstrom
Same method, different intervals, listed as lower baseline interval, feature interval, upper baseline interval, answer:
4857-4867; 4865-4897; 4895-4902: 1.38 Angstrom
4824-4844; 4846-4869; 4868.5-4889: 1.32 Angstrom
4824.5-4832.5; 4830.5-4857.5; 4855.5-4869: -1.18 Angstrom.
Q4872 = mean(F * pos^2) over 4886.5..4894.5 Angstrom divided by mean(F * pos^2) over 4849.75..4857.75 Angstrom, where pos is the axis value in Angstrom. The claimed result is 1.10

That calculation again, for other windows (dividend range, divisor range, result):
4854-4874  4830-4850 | 0.89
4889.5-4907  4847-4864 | 1.13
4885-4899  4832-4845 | 1.04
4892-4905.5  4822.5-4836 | 1.07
